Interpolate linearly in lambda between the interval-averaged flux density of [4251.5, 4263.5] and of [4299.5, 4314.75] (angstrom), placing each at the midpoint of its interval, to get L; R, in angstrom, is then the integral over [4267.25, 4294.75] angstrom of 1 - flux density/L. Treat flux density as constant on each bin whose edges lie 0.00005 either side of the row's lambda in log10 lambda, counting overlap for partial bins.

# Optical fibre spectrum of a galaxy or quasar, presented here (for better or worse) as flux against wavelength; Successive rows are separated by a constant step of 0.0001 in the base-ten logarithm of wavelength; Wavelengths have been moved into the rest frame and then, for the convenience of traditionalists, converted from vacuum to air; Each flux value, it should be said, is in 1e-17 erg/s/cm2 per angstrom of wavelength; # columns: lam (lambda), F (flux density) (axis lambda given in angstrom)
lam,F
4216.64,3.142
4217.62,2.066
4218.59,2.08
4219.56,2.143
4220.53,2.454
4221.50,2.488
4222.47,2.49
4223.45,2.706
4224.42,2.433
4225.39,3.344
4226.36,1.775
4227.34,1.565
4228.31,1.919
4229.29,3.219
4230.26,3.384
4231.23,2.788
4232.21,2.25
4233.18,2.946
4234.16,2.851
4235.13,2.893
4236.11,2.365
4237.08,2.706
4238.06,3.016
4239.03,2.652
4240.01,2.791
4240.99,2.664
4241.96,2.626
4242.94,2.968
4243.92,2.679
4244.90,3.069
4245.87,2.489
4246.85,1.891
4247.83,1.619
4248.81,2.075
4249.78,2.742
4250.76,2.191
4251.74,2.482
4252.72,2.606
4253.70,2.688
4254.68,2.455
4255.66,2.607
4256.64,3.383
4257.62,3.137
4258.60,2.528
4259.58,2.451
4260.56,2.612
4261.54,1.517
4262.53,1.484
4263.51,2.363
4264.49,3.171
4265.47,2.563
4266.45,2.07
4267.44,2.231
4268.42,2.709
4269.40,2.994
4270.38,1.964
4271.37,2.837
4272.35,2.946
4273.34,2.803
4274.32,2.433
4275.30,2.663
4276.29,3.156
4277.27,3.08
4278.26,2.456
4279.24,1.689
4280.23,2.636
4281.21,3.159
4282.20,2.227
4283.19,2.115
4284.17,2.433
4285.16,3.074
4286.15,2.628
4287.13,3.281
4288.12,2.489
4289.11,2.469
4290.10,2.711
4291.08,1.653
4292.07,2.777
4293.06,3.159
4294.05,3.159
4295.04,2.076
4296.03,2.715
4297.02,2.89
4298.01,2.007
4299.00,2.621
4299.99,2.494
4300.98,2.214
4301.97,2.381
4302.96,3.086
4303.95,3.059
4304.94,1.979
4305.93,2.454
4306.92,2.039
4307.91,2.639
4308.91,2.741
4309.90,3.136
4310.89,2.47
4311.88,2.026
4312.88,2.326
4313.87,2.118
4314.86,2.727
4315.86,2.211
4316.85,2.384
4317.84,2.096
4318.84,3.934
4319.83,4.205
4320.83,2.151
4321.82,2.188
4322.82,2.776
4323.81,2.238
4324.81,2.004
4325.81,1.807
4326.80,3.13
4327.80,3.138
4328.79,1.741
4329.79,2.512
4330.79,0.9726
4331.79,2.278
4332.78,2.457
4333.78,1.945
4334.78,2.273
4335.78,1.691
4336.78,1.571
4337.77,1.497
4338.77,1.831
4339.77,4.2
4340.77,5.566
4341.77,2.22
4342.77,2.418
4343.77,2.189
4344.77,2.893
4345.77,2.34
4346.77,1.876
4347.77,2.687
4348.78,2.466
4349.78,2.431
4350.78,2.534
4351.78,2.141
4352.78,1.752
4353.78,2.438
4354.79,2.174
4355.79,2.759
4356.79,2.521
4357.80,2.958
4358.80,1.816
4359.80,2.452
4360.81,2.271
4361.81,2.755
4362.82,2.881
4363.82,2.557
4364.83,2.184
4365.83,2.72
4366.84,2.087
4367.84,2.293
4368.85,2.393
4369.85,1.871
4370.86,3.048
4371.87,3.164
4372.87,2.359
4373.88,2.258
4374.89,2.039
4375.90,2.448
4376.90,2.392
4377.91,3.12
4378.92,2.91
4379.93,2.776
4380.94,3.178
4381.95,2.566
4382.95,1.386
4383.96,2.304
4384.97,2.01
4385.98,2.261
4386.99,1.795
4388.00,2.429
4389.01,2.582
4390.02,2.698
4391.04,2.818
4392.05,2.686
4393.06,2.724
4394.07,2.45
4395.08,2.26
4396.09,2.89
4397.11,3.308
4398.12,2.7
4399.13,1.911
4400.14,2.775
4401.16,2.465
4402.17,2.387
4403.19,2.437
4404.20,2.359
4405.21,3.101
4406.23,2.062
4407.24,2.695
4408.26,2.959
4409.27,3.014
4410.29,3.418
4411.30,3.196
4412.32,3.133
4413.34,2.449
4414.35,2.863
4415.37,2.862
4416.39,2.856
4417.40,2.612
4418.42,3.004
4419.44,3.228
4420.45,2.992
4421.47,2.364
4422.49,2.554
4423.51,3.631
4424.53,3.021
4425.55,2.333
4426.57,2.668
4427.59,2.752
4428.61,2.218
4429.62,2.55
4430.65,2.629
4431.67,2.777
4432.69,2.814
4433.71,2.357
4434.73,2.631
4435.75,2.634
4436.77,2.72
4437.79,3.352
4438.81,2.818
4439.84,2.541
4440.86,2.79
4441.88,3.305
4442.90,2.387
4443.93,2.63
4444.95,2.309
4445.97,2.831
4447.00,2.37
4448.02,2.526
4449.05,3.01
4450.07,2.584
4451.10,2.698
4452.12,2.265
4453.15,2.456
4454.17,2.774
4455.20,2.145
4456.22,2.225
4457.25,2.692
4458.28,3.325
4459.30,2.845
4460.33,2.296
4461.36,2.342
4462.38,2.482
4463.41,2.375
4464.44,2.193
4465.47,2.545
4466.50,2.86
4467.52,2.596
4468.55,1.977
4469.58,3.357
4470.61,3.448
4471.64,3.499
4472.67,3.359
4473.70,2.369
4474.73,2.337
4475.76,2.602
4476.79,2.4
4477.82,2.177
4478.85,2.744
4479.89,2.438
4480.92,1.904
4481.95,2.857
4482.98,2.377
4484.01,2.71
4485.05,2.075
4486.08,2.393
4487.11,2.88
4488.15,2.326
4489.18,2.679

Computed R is -1.70 angstrom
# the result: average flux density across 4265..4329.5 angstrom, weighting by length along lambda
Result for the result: 2.57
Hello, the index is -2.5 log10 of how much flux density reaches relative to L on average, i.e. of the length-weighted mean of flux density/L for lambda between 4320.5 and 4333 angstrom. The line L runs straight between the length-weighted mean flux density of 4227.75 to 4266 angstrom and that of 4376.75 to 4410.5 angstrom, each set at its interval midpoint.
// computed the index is 0.14 mag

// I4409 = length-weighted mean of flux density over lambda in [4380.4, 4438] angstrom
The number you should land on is 2.66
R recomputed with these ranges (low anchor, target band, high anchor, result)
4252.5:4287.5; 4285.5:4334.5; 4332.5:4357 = 0.0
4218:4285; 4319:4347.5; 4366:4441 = 1.6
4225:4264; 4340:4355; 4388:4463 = 0.3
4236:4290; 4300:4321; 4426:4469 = -0.1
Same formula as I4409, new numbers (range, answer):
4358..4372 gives 2.46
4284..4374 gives 2.49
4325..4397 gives 2.44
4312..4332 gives 2.44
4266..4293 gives 2.59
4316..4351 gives 2.47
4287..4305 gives 2.59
